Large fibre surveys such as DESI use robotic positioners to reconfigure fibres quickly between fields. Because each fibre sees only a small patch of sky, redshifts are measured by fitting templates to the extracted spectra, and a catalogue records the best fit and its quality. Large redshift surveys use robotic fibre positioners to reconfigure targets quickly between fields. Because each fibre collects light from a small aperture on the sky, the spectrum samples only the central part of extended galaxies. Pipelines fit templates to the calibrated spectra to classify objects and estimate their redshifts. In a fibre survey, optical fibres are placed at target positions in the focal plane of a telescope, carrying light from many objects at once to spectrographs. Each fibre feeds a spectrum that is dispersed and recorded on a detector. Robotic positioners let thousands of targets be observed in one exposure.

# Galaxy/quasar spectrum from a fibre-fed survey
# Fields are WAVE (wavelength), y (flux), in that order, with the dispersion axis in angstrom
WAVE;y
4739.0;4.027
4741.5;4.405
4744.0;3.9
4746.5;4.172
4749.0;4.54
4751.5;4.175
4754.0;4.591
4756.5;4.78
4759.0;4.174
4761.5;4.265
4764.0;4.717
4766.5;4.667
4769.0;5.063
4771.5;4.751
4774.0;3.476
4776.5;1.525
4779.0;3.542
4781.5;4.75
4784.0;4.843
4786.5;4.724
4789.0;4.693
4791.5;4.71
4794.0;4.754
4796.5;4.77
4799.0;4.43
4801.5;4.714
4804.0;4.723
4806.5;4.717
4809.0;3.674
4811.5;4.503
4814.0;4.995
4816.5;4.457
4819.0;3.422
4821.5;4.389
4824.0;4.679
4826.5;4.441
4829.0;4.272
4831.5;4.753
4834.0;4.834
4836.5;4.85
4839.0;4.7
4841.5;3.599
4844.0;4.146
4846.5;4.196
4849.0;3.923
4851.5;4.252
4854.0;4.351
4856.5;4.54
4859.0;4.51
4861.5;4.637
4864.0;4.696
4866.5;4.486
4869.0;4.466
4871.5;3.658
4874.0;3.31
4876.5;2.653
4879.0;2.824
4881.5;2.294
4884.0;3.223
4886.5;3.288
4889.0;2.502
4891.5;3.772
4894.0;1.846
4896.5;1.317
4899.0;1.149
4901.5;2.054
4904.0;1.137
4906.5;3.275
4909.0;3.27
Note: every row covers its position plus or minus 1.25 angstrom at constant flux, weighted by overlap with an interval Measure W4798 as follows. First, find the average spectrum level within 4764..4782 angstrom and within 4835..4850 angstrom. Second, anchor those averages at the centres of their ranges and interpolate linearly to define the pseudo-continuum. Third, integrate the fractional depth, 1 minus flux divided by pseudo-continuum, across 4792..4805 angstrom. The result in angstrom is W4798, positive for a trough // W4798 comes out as -1.90 angstrom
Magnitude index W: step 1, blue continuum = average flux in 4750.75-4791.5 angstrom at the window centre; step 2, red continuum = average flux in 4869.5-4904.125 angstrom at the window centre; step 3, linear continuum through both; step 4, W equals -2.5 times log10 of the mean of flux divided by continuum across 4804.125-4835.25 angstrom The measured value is -0.23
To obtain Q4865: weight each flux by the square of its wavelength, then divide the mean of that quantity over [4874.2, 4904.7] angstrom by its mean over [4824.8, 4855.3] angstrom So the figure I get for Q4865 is 0.6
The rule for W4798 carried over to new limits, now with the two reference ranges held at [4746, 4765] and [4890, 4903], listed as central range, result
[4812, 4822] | -2.8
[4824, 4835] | -4.9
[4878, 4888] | -2.9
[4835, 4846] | -5.0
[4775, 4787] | 0.5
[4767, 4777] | 0.5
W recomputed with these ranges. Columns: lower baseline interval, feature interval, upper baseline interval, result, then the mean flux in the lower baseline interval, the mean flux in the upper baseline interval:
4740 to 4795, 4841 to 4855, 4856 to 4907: -0.18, 4.32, 3.1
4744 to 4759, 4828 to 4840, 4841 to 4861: -0.11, 4.38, 4.23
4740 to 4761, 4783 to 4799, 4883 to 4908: -0.24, 4.34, 2.36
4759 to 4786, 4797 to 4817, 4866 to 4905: -0.21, 4.18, 2.73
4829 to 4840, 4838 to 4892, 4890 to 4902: -0.14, 4.73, 2.04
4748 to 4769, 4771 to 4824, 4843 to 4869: 0.04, 4.52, 4.38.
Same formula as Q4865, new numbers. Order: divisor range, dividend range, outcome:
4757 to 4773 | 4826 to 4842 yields 1.02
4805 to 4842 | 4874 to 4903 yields 0.57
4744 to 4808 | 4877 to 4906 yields 0.56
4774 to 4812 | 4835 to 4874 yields 1.02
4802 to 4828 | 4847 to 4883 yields 0.90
